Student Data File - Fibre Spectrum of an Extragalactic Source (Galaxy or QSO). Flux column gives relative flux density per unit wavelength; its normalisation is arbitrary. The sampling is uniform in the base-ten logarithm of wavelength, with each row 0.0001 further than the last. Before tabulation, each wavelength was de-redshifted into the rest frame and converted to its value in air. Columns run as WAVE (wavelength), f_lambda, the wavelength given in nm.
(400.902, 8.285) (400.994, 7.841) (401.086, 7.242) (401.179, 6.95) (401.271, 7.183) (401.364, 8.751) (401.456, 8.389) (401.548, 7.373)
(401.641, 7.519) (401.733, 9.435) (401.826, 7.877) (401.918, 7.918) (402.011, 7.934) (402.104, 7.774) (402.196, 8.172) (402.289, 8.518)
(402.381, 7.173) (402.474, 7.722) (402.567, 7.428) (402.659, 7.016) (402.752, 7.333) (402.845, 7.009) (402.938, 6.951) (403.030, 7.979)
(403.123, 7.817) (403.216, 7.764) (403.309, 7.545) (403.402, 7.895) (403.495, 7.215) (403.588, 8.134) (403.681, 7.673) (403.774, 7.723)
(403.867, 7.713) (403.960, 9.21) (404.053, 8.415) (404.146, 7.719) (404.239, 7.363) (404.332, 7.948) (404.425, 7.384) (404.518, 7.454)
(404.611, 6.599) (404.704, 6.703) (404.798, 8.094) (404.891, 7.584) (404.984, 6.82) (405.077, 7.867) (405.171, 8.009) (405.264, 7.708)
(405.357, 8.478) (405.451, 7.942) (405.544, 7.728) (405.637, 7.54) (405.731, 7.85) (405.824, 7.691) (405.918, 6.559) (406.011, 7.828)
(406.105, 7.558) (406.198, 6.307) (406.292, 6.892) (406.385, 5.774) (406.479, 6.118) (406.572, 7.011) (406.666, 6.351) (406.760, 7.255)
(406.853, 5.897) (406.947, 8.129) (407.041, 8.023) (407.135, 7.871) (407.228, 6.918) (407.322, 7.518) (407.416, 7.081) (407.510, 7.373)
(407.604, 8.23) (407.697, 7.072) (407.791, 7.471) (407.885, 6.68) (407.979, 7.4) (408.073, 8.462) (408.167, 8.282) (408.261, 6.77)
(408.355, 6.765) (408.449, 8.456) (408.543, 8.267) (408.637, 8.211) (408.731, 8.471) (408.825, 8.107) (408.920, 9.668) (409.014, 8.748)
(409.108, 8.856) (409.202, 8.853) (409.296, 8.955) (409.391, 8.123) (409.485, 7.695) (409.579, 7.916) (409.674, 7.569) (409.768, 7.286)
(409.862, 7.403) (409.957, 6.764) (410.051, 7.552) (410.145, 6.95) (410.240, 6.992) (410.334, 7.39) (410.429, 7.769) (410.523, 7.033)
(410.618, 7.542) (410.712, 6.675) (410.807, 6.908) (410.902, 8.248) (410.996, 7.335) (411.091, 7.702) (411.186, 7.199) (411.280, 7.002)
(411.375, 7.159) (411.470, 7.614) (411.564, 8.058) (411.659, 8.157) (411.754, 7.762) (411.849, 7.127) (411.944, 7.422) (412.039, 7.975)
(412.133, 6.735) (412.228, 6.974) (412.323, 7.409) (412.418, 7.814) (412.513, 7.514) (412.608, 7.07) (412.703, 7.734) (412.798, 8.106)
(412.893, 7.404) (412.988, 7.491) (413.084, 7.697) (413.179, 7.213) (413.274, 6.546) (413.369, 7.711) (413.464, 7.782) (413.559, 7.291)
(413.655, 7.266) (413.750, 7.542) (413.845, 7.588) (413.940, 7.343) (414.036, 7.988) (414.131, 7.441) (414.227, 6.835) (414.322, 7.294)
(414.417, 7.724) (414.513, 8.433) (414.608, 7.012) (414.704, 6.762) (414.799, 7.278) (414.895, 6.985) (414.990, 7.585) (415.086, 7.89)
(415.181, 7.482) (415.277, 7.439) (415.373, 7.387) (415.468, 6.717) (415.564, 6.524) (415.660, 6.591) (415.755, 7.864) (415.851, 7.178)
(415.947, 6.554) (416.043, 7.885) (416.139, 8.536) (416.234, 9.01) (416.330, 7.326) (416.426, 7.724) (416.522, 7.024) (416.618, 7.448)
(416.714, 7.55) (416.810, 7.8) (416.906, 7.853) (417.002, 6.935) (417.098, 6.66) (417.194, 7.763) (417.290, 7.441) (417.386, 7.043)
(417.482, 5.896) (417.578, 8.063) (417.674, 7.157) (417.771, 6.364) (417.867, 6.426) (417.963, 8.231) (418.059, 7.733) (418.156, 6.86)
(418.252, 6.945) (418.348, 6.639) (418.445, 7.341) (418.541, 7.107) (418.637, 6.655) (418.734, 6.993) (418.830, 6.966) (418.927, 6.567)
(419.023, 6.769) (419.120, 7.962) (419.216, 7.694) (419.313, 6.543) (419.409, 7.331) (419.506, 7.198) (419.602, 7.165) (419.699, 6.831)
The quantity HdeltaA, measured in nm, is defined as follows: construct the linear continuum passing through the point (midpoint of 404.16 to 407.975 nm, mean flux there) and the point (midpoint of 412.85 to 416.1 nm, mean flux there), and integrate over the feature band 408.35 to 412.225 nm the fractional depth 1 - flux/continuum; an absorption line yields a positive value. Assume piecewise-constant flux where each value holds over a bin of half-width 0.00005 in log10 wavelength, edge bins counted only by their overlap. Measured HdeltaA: -0.203 nm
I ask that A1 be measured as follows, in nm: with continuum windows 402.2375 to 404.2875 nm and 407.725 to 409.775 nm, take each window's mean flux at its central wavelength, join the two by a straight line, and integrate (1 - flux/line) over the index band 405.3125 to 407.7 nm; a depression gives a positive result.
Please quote 0.19 nm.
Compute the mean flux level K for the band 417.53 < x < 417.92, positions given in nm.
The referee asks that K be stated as 7.02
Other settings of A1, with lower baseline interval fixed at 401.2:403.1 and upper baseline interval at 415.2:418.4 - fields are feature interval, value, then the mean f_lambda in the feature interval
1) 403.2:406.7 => 0.09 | 7.48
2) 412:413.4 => 0.00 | 7.42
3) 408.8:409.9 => -0.11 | 8.27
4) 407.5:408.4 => 0.01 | 7.46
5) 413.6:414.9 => -0.01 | 7.4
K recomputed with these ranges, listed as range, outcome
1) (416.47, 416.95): 7.53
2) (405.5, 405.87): 7.71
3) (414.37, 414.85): 7.43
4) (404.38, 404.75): 7.04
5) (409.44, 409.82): 7.62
